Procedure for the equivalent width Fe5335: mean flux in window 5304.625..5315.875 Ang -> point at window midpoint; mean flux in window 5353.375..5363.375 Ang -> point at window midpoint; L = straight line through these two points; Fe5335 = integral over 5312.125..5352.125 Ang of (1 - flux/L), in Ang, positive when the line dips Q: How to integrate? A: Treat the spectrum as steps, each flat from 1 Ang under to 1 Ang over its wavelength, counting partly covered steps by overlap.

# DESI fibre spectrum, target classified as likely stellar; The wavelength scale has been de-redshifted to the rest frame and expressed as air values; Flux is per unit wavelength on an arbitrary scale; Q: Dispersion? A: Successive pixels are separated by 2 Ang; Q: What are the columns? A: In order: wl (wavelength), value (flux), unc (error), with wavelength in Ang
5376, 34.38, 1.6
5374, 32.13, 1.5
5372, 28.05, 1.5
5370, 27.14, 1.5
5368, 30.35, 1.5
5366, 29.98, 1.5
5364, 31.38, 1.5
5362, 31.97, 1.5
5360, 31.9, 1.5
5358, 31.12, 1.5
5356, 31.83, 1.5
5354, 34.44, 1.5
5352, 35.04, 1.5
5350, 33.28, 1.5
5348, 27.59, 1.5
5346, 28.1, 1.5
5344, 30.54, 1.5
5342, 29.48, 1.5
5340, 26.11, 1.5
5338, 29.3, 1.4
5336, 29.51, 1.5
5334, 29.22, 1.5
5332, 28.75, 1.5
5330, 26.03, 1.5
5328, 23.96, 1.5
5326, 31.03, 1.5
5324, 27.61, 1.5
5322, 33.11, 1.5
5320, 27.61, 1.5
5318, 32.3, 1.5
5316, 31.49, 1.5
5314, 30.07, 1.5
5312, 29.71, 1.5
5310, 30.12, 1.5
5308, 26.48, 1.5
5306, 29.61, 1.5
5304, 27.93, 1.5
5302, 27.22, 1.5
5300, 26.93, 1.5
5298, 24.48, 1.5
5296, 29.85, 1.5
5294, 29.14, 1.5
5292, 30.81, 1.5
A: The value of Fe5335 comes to 1.6 Ang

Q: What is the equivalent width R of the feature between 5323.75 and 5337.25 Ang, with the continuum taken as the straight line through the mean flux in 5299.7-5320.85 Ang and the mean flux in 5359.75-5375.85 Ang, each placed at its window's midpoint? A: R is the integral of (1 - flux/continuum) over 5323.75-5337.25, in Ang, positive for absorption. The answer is 0.7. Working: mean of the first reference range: 29.1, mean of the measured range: 28.1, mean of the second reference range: 30.5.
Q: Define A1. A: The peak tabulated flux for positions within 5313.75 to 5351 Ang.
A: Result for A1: 33.28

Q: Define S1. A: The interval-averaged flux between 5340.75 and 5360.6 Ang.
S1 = 31.3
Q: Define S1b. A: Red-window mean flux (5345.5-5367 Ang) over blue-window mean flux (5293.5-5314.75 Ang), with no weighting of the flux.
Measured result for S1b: 1.12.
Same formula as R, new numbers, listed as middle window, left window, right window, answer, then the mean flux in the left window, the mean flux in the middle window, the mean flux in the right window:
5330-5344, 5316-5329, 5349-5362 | 1.0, 29.4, 28.7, 32.9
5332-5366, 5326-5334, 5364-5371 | -2.7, 27.2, 30.6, 29.5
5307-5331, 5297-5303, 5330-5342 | -1.5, 26.2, 29.1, 28.4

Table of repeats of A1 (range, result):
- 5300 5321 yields 32.3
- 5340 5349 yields 30.54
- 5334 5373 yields 35.04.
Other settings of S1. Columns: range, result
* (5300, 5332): 28.9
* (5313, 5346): 29.1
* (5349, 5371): 31.7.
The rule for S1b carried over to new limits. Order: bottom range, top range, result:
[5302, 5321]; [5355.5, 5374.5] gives 1.04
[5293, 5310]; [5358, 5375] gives 1.09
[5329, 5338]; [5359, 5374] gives 1.06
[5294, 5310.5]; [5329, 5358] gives 1.08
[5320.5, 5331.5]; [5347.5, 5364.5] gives 1.14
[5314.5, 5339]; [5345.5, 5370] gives 1.07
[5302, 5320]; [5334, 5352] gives 1.00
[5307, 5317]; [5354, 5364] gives 1.08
